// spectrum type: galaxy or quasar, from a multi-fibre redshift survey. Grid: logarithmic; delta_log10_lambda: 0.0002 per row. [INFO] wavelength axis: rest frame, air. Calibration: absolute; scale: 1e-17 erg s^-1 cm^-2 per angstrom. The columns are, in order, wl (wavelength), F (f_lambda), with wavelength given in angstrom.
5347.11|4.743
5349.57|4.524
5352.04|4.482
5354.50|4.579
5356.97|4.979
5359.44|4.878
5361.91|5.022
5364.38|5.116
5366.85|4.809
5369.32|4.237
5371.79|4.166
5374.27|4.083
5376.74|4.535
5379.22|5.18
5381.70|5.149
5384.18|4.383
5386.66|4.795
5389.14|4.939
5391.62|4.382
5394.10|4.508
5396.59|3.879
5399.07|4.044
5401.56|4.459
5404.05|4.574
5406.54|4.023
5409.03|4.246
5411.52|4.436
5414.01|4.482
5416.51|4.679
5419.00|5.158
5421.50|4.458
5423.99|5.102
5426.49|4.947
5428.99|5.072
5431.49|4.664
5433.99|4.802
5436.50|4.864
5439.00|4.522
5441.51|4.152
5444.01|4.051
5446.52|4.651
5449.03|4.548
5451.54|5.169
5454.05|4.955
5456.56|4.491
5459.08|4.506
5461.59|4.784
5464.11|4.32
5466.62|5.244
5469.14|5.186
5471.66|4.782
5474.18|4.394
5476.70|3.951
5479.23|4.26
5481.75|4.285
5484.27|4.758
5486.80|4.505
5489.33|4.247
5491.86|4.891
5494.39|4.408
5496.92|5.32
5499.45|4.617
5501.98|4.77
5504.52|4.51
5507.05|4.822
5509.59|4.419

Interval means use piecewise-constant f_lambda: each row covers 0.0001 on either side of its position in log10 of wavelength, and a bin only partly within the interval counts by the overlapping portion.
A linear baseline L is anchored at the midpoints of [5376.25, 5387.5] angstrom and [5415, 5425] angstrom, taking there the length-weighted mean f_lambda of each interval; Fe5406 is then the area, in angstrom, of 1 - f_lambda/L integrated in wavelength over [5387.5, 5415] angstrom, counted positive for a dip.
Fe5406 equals 2.6 angstrom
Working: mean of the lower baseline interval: 4.82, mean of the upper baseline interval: 4.83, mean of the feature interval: 4.37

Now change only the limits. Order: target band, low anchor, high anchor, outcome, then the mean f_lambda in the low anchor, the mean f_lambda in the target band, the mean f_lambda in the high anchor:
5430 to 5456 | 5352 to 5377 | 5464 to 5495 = -0.3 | 4.64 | 4.64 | 4.57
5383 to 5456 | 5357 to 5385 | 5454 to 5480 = 1.2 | 4.7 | 4.58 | 4.62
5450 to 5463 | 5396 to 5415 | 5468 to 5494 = -1.0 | 4.28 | 4.77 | 4.52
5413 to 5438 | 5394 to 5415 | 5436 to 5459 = -2.2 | 4.28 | 4.82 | 4.59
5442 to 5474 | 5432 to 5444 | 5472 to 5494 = -1.5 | 4.53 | 4.7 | 4.43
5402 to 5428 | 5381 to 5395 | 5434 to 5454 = 0.2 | 4.68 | 4.61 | 4.6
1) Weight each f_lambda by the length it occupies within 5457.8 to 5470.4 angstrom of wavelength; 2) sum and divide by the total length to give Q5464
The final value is 4.81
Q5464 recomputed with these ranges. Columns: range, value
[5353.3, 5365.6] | 4.91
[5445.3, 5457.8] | 4.76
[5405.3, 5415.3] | 4.3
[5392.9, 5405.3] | 4.29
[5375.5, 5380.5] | 4.86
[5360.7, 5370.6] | 4.8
